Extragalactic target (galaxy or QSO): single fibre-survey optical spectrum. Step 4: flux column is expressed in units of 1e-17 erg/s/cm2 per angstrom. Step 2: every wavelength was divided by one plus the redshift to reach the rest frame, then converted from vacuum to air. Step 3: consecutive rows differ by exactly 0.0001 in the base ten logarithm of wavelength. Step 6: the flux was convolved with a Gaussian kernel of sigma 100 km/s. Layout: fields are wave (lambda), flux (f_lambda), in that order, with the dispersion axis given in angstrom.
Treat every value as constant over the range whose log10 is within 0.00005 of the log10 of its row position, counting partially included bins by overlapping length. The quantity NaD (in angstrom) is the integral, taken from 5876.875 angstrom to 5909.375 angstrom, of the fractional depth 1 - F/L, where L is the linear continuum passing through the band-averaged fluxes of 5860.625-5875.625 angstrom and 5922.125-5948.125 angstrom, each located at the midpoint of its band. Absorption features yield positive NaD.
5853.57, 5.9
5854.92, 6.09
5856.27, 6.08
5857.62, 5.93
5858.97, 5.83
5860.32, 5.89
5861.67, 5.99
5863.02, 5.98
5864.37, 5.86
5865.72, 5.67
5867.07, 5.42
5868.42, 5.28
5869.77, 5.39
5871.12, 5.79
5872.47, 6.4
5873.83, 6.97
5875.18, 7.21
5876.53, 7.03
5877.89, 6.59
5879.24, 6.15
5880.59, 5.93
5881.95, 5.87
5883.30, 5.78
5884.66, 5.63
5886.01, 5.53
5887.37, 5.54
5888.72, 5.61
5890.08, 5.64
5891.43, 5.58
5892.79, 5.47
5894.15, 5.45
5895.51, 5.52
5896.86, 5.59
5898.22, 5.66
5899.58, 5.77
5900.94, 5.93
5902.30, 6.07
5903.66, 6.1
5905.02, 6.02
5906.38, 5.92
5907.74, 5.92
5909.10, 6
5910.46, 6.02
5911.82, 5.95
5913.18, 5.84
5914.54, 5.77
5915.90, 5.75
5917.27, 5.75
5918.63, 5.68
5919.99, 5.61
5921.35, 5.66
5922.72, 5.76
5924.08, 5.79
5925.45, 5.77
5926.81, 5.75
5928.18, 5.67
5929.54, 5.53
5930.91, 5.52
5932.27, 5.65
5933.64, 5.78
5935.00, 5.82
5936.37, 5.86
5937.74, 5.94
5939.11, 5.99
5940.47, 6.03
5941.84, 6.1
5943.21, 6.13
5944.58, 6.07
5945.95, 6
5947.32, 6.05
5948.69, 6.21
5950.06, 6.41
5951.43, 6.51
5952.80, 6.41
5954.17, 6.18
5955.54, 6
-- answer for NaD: 0.6 angstrom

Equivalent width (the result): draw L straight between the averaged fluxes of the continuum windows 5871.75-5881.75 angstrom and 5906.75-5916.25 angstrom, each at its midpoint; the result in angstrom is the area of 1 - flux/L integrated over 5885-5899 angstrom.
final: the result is 1.59 angstrom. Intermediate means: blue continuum 6.57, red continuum 5.9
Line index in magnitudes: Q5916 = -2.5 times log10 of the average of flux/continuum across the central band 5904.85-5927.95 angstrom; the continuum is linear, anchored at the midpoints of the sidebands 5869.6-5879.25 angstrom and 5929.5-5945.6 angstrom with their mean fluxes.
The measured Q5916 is 0.05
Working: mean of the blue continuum 6.52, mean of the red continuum 5.88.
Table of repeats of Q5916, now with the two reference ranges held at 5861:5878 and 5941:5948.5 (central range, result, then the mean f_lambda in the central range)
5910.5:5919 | 0.05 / 5.81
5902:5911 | 0.02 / 6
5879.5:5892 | 0.07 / 5.7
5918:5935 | 0.07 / 5.69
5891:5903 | 0.08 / 5.67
